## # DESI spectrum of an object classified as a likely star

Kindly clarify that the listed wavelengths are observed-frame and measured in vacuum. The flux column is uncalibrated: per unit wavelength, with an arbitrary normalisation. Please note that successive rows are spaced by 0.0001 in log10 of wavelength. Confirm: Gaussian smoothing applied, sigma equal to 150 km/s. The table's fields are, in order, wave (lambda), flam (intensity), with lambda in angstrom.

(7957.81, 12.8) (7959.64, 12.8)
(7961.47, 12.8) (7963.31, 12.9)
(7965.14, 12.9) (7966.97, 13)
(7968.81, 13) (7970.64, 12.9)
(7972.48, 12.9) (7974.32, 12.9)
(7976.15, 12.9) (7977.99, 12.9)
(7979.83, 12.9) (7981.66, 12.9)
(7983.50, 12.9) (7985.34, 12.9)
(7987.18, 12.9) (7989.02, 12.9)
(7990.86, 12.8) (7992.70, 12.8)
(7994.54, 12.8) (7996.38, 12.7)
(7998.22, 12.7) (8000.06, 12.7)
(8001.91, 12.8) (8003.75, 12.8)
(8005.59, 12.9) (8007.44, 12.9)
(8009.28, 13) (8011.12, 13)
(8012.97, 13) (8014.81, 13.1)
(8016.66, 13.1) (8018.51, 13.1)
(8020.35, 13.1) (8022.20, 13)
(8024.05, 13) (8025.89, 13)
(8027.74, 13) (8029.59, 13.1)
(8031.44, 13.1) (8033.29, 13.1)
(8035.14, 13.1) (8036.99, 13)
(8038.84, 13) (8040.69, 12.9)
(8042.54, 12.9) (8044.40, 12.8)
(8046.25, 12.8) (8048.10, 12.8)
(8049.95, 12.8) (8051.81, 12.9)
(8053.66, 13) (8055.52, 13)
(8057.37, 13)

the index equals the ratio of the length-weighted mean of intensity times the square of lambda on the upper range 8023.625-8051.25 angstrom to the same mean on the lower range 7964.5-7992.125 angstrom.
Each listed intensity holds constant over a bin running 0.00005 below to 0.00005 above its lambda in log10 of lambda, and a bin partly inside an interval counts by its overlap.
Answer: 1.02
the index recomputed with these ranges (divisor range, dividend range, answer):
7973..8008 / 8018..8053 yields 1.02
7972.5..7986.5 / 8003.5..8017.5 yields 1.01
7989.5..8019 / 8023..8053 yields 1.01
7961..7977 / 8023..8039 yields 1.03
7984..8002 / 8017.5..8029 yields 1.03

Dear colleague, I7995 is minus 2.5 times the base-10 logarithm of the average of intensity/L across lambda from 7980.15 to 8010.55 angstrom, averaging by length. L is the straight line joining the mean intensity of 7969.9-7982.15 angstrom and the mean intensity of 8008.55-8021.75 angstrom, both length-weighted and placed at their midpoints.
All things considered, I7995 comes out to 0.01 mag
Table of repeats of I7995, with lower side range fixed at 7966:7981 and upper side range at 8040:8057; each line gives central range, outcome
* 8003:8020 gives -0.01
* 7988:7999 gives 0.01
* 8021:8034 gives -0.01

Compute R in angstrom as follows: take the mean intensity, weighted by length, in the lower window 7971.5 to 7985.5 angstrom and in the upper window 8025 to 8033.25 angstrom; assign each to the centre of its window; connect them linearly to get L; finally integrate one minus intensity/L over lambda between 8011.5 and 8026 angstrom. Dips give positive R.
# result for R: 0.0 angstrom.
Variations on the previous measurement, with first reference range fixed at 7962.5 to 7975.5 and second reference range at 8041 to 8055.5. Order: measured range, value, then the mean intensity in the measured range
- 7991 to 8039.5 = -0.2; 13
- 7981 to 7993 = 0.0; 12.9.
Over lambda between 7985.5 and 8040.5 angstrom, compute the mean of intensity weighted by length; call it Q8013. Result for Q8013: 12.9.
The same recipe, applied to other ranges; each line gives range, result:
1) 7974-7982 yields 12.9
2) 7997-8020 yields 12.9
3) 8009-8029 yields 13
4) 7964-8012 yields 12.9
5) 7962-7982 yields 12.9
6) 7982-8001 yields 12.8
